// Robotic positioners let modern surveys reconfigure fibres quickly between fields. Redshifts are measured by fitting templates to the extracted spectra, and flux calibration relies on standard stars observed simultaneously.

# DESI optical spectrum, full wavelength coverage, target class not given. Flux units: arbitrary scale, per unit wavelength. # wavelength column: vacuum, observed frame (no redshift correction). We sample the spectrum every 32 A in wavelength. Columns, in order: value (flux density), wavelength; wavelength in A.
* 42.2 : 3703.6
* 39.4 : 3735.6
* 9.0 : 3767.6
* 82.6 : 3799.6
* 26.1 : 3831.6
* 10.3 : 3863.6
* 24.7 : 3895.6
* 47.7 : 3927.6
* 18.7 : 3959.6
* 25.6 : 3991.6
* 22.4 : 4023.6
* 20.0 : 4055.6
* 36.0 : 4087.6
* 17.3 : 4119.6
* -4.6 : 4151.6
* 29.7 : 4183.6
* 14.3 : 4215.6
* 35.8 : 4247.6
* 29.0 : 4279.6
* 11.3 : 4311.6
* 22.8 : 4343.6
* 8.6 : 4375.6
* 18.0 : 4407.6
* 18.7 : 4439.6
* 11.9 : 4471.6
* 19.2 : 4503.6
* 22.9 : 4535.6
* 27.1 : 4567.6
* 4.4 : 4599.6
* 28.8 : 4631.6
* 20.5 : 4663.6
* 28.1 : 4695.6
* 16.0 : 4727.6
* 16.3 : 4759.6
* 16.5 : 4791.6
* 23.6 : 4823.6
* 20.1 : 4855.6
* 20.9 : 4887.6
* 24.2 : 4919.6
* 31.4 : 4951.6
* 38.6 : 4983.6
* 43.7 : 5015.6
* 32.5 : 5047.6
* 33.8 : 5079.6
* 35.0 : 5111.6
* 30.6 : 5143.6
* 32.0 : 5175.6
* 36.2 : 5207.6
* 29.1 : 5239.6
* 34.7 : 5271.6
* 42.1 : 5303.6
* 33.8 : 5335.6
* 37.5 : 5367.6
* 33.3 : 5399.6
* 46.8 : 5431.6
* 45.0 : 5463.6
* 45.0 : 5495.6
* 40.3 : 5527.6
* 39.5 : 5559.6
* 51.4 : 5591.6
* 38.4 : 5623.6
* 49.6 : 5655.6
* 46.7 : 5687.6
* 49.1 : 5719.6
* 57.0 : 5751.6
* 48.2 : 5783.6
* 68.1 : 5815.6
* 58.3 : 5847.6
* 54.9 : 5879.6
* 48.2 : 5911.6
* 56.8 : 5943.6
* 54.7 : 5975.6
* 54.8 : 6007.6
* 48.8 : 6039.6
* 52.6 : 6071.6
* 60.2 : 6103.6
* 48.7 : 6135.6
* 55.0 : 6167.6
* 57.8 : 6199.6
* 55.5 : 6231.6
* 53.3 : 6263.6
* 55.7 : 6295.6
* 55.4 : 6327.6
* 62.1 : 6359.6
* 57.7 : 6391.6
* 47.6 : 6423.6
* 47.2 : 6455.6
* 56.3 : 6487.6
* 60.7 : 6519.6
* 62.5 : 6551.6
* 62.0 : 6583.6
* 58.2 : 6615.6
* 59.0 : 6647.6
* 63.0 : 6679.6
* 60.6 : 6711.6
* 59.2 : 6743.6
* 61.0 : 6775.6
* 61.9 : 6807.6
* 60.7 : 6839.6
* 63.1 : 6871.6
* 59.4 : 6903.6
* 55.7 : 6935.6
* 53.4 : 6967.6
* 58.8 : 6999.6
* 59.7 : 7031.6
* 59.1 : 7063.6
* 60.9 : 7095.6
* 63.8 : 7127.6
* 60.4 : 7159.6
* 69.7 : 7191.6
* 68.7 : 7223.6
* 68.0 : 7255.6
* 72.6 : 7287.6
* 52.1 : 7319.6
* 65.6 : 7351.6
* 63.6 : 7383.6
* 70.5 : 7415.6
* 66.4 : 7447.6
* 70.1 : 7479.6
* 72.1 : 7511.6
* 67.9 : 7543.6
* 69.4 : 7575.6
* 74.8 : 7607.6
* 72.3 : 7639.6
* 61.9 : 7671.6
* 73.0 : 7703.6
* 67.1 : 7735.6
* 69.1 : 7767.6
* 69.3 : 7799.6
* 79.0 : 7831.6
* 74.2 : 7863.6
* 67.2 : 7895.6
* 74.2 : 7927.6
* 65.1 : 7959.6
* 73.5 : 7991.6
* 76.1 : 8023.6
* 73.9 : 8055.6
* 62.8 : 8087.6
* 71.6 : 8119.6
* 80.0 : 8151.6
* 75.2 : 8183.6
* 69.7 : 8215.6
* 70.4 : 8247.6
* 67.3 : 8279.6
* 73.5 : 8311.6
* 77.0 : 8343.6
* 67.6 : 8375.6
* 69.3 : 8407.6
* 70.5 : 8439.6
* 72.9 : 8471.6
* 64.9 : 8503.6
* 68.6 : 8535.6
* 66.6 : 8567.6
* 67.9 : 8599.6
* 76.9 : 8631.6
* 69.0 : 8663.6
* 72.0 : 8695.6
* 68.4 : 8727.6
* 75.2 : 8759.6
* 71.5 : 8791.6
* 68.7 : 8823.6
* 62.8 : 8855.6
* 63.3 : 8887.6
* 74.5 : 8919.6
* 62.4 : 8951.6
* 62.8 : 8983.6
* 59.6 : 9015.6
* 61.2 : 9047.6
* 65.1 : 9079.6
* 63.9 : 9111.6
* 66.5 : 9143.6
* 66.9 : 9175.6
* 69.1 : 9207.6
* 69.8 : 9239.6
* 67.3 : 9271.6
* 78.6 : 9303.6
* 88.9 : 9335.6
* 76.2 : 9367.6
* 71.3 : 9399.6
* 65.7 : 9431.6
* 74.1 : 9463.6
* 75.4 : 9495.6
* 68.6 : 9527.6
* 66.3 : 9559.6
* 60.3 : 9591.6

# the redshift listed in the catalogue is 0.243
